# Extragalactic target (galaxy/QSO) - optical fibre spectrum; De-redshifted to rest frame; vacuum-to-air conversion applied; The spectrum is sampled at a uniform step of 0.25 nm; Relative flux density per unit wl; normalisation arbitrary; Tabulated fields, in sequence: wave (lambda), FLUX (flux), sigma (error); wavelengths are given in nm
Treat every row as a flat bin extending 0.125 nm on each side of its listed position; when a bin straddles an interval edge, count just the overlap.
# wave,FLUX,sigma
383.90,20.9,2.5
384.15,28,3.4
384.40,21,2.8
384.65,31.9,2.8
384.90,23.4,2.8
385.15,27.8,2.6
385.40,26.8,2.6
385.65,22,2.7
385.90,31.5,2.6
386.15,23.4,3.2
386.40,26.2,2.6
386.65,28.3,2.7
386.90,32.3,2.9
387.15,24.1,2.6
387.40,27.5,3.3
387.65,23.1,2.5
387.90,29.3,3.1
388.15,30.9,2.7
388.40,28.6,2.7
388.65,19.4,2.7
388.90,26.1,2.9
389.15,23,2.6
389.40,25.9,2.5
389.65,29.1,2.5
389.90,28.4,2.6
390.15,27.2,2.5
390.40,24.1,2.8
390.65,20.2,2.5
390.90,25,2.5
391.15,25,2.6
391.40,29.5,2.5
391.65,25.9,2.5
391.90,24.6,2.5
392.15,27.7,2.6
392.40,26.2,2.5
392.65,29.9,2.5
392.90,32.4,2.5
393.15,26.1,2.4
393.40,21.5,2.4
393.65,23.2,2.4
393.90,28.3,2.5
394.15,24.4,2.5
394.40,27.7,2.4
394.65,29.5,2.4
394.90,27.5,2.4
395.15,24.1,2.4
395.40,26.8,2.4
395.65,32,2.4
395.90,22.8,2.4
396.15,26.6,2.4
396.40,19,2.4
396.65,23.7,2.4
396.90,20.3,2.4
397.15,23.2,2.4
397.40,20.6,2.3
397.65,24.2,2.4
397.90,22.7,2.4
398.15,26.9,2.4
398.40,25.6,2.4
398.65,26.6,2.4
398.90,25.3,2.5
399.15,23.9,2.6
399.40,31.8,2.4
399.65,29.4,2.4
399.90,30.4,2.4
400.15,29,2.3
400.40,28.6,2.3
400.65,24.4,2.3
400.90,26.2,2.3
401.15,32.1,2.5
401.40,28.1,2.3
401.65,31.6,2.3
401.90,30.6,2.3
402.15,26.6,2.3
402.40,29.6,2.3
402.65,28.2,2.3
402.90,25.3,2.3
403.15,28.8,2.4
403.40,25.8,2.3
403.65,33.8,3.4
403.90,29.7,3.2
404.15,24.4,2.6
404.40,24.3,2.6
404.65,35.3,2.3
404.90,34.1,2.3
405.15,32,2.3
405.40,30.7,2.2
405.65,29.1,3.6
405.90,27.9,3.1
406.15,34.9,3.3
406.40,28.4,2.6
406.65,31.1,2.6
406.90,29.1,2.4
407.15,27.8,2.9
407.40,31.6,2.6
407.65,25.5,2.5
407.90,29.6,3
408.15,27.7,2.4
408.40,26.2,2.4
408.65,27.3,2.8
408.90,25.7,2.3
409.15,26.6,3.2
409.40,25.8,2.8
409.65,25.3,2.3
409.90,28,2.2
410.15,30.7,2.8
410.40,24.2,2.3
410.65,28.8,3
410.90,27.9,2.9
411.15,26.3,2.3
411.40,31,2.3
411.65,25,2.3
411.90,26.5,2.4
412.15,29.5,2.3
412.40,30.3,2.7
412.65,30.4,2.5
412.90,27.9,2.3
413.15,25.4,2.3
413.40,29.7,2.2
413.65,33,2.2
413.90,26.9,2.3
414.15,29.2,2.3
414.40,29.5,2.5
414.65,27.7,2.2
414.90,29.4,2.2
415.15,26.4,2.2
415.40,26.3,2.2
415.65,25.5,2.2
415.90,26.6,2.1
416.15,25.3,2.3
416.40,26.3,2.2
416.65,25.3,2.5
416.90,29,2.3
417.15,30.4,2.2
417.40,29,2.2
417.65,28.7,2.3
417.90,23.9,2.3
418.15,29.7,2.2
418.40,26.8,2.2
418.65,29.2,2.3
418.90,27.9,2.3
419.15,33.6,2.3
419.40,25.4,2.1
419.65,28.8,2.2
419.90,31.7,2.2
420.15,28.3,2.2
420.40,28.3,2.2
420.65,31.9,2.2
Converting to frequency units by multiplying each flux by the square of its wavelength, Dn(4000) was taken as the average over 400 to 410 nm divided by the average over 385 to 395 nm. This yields 1.2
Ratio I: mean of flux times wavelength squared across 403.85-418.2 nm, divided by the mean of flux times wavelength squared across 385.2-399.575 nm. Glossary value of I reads 1.19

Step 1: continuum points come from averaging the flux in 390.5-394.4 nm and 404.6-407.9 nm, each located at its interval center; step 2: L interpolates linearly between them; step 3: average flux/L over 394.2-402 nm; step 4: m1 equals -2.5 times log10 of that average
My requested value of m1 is 0.06 mag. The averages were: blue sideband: 26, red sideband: 30.4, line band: 26.5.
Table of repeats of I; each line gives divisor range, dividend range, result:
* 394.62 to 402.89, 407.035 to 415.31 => 1.12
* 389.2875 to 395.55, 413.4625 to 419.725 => 1.19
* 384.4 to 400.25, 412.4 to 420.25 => 1.21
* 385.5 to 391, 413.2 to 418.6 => 1.22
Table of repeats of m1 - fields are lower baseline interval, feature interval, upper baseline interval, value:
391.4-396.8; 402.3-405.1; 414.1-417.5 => -0.089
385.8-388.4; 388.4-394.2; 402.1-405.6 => 0.089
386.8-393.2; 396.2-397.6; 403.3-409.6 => 0.255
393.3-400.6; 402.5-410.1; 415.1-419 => -0.089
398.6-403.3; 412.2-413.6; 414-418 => -0.054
